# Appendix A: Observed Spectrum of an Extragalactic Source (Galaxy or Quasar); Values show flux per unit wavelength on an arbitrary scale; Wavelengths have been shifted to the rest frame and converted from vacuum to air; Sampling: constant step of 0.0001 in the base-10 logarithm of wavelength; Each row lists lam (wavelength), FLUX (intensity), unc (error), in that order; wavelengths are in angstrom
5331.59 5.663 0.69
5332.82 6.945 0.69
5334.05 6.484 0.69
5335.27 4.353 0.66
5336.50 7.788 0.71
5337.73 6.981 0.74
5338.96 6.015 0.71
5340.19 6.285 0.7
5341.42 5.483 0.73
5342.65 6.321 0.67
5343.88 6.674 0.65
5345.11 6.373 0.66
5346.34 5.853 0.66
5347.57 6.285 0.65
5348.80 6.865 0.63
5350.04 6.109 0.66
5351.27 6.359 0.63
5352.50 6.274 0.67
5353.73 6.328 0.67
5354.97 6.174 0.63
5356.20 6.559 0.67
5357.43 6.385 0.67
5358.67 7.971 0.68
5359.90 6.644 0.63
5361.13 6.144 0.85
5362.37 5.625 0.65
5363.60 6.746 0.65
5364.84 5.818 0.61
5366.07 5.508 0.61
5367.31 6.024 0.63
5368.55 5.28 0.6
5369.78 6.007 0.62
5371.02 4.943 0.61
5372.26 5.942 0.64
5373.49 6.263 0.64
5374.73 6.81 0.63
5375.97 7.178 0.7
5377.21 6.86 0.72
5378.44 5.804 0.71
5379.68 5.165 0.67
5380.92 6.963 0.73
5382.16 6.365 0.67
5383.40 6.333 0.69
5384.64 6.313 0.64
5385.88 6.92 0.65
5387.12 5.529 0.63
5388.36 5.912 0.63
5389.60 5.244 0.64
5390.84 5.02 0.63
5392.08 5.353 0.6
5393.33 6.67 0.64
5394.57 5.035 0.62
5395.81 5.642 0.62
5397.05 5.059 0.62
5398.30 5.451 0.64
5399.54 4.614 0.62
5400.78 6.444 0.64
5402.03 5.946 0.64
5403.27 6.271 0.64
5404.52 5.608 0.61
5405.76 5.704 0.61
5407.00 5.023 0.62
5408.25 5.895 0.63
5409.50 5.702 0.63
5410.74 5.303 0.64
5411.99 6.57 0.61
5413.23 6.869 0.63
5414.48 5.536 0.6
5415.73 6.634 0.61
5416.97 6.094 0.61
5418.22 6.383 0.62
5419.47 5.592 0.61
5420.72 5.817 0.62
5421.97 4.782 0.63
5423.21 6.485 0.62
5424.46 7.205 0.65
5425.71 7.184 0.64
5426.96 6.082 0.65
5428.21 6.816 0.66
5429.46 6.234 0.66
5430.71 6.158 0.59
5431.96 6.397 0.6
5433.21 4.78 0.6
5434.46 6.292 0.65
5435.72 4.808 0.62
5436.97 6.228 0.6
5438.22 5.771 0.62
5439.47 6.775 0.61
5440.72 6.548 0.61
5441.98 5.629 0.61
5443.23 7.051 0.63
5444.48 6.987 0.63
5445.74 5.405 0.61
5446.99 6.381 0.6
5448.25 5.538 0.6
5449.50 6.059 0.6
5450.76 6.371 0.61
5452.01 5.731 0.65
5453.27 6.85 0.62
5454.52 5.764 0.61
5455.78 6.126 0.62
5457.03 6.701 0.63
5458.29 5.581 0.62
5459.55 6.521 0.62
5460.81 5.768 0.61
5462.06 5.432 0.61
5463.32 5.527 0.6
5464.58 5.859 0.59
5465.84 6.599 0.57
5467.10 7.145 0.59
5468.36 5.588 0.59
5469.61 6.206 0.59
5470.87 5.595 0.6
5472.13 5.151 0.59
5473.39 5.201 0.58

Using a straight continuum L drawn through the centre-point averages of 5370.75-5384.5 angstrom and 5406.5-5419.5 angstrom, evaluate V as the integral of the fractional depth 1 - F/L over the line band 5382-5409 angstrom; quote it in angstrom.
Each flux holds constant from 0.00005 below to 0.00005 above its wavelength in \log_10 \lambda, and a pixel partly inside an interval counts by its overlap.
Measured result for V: 1.75 angstrom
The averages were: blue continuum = 6.27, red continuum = 5.99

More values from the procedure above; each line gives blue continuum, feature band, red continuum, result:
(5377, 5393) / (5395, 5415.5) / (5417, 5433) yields 1.2 angstrom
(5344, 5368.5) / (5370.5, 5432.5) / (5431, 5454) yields 1.9 angstrom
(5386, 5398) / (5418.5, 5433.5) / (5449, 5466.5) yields -0.9 angstrom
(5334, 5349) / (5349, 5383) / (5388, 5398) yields -2.0 angstrom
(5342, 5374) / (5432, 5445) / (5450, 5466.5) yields 0.0 angstrom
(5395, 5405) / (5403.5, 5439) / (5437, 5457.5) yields -0.7 angstrom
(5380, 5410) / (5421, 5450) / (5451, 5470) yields -0.8 angstrom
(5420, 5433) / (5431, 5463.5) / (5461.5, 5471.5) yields 0.4 angstrom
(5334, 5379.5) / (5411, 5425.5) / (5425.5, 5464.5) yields -0.1 angstrom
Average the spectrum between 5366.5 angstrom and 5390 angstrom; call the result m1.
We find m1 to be 6.1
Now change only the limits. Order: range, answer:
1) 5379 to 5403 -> 5.79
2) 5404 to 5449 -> 6.07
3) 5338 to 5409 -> 6.04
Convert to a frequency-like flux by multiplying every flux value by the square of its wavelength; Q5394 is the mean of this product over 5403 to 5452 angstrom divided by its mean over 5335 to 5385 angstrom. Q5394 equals 1.0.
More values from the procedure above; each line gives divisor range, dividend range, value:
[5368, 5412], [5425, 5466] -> 1.07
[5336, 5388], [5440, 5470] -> 1.01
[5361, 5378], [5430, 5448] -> 1.03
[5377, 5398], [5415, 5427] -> 1.07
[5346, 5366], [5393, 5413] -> 0.91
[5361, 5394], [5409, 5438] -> 1.03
